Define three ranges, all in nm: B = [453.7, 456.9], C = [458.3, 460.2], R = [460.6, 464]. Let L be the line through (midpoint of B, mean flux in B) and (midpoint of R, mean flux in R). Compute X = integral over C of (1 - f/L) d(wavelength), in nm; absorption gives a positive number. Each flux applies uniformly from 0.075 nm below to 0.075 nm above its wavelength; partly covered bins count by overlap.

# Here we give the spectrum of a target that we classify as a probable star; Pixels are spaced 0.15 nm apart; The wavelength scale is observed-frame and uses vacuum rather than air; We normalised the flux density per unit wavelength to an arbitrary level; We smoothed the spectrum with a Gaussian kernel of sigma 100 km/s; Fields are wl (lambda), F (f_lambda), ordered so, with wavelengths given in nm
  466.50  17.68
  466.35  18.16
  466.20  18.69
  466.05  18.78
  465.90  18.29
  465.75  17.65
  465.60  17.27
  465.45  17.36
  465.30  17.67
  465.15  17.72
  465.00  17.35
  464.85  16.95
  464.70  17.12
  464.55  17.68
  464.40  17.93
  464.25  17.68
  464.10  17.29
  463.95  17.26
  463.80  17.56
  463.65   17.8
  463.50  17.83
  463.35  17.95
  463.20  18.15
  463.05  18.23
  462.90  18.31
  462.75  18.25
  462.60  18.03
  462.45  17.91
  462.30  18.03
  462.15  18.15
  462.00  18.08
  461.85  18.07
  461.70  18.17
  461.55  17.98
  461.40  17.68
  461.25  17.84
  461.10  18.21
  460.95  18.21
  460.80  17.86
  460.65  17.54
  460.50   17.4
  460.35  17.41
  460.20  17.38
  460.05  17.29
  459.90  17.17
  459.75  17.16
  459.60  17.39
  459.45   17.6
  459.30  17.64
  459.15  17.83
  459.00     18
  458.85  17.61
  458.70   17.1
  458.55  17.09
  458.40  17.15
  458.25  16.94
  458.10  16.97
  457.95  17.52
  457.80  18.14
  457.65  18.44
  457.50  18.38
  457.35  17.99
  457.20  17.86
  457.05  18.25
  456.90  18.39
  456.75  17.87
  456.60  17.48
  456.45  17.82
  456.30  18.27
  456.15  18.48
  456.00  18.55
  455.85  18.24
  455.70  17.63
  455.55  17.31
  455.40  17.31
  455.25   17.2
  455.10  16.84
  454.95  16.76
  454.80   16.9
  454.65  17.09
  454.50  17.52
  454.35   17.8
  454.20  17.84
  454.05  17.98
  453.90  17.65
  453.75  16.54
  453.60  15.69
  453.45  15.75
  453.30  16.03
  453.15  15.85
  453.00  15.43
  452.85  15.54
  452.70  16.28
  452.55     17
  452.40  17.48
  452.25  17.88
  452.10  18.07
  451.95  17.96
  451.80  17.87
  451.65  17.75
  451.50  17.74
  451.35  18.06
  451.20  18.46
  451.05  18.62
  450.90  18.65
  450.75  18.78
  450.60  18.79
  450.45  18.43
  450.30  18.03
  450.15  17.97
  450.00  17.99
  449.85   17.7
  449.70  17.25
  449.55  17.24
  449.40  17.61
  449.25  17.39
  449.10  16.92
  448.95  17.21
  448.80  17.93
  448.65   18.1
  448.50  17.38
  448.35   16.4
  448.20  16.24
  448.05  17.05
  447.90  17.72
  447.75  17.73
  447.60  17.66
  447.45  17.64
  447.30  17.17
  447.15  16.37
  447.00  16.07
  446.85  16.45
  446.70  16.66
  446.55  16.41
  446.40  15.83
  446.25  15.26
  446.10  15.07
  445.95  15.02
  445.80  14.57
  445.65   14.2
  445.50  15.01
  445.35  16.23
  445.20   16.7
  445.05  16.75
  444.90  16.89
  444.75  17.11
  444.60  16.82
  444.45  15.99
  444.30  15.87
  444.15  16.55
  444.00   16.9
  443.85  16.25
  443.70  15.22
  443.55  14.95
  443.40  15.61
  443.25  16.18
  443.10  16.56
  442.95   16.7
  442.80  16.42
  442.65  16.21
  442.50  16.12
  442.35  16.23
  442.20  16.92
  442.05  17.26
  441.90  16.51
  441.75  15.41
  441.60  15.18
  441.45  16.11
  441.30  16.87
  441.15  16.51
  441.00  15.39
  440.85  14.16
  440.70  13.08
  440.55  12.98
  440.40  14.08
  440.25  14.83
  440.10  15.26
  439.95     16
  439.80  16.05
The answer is 0.04 nm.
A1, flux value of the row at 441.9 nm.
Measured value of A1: 16.51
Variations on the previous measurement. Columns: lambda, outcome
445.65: 14.2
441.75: 15.41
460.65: 17.54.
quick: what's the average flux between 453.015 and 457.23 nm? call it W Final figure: 17.4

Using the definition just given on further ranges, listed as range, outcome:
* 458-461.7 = 17.5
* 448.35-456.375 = 17.5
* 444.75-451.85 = 17.1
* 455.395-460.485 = 17.7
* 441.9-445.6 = 16.3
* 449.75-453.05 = 17.8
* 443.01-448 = 16.2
